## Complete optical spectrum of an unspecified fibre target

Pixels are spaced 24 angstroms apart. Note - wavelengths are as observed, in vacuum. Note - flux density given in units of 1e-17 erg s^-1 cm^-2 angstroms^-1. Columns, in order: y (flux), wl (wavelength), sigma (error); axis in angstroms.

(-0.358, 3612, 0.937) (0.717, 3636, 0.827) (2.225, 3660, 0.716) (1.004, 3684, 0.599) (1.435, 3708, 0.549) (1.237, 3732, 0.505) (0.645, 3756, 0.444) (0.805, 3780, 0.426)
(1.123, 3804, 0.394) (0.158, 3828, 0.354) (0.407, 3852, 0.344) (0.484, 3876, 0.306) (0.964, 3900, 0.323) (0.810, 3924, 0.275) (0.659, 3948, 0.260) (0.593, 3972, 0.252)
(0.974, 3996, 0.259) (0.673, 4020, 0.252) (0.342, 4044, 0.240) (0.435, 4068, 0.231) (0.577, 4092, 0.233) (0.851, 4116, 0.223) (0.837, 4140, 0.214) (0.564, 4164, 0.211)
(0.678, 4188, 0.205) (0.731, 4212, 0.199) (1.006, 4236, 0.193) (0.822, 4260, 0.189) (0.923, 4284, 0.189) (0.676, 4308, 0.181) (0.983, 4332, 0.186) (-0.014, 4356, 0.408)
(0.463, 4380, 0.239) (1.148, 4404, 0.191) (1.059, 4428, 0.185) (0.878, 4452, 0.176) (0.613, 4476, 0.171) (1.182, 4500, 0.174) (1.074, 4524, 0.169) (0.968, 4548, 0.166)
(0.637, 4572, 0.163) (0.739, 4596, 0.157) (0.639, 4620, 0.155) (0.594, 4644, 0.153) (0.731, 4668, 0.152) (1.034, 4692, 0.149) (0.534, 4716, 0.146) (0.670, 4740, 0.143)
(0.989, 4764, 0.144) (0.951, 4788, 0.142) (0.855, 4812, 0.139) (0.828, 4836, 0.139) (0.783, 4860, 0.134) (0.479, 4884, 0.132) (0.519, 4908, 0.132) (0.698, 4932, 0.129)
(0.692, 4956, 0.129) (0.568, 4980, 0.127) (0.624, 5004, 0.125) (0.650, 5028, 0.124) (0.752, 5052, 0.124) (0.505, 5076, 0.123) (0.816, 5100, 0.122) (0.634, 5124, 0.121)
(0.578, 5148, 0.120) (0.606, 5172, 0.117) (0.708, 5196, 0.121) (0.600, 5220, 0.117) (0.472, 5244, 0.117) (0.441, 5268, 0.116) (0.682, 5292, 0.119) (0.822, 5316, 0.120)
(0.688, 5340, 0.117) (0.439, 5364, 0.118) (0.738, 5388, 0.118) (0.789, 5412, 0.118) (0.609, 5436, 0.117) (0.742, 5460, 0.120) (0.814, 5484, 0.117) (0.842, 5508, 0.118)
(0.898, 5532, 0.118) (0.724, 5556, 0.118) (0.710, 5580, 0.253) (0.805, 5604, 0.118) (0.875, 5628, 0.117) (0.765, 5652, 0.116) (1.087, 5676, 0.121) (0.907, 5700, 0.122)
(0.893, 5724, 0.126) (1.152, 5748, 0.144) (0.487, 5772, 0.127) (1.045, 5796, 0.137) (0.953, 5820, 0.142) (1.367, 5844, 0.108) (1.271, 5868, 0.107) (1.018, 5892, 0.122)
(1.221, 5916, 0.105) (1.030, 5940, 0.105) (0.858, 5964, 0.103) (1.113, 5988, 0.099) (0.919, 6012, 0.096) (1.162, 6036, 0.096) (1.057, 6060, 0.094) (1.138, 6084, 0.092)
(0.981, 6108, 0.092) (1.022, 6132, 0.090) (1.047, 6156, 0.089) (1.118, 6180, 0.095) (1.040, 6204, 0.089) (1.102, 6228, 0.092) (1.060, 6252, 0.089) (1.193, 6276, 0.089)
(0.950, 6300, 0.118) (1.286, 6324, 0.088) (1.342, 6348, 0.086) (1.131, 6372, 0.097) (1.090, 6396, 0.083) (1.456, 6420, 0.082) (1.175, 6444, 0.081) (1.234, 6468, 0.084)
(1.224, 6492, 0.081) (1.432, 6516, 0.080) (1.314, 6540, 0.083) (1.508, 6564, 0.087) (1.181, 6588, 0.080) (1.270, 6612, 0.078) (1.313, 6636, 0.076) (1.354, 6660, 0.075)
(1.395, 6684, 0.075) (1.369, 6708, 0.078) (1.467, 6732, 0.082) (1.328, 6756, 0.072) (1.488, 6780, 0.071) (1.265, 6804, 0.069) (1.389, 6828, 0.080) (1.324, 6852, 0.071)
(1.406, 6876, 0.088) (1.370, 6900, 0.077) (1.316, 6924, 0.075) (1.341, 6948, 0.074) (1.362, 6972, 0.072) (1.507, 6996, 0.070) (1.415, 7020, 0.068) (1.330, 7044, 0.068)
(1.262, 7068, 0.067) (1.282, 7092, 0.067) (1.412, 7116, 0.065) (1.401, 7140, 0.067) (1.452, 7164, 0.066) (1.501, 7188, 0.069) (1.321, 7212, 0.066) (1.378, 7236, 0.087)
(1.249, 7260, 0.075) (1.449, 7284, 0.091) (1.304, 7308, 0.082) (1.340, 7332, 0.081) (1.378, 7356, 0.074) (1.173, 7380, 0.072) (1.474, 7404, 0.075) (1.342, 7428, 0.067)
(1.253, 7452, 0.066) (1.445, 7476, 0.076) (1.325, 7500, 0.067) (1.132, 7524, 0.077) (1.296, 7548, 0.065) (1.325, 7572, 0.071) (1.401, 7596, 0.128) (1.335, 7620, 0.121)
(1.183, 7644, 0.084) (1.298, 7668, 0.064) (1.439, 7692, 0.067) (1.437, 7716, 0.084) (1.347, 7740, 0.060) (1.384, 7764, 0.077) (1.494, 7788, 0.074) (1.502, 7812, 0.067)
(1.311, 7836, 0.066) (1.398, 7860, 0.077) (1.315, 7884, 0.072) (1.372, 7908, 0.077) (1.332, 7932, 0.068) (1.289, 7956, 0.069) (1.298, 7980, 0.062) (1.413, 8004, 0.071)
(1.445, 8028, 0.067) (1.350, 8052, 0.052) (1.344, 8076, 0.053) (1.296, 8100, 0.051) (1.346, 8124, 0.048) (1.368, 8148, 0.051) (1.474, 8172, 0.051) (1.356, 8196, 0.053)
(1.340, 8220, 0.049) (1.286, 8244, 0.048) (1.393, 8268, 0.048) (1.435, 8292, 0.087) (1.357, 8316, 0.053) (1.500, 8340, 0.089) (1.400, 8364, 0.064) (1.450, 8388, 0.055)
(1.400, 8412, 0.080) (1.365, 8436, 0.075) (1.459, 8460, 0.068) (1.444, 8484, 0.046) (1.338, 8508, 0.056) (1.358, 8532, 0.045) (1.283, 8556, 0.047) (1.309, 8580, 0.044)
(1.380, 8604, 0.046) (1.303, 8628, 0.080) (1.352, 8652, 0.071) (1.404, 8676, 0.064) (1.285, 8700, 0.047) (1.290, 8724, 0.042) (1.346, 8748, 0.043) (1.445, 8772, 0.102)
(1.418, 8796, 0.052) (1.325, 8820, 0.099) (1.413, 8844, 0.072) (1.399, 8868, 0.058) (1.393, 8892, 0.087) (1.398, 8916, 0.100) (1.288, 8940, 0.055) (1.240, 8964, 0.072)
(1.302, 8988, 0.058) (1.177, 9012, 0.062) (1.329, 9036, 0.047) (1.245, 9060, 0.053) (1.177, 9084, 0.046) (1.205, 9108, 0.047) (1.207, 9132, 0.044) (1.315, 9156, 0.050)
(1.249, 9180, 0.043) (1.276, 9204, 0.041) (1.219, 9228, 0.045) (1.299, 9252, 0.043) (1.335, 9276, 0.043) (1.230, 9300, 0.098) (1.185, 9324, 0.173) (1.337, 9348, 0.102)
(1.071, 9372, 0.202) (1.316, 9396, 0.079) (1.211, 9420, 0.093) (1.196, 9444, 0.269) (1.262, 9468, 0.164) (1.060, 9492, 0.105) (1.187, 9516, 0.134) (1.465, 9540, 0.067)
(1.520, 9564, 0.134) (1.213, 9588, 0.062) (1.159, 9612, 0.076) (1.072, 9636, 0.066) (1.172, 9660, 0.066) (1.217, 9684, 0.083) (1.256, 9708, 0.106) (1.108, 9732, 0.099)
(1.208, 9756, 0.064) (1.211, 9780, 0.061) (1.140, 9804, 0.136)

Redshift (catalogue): 0.45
